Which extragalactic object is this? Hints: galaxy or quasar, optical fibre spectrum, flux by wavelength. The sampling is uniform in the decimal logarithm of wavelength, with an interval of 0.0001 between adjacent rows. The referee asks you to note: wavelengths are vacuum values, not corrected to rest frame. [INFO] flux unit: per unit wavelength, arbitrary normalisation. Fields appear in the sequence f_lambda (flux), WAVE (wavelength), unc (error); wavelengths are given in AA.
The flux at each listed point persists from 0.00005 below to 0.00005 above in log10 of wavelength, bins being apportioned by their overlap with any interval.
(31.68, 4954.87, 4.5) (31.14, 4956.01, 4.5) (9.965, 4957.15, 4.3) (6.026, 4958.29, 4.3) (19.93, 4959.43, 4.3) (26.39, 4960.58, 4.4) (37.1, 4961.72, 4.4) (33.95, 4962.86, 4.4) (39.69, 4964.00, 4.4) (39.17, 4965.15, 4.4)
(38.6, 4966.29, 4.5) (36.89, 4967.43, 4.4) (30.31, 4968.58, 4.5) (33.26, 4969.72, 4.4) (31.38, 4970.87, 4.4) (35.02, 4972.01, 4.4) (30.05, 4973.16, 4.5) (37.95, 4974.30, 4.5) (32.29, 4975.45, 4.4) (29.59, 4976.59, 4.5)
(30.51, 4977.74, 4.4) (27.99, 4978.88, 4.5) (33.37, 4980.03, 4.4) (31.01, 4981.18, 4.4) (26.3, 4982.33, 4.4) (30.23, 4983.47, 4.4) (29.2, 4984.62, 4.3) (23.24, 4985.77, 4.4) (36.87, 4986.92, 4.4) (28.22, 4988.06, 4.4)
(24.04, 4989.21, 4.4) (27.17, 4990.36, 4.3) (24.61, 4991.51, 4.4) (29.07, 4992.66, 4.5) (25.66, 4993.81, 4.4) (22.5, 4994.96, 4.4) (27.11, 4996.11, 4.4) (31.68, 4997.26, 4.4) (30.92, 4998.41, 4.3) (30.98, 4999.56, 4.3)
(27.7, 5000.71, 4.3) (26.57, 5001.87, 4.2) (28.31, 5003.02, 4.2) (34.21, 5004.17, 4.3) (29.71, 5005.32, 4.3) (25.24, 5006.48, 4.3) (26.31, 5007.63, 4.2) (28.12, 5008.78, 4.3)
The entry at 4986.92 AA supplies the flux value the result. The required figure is 36.87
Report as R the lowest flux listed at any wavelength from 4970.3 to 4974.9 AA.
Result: 30.05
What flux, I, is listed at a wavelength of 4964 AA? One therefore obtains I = 39.69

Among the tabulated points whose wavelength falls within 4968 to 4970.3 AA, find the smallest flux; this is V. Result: 30.31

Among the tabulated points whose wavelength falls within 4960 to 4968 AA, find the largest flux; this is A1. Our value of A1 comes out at 39.69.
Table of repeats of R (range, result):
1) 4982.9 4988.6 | 23.24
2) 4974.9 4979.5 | 27.99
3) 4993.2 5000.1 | 22.5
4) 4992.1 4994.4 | 25.66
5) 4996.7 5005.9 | 26.57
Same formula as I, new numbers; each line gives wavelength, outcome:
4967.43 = 36.89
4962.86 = 33.95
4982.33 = 26.3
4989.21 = 24.04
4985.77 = 23.24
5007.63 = 26.31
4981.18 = 31.01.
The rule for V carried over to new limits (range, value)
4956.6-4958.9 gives 6.026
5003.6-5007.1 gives 25.24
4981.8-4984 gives 26.3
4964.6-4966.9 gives 38.6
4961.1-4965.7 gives 33.95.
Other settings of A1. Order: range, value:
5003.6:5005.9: 34.21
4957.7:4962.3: 37.1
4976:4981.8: 33.37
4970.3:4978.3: 37.95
